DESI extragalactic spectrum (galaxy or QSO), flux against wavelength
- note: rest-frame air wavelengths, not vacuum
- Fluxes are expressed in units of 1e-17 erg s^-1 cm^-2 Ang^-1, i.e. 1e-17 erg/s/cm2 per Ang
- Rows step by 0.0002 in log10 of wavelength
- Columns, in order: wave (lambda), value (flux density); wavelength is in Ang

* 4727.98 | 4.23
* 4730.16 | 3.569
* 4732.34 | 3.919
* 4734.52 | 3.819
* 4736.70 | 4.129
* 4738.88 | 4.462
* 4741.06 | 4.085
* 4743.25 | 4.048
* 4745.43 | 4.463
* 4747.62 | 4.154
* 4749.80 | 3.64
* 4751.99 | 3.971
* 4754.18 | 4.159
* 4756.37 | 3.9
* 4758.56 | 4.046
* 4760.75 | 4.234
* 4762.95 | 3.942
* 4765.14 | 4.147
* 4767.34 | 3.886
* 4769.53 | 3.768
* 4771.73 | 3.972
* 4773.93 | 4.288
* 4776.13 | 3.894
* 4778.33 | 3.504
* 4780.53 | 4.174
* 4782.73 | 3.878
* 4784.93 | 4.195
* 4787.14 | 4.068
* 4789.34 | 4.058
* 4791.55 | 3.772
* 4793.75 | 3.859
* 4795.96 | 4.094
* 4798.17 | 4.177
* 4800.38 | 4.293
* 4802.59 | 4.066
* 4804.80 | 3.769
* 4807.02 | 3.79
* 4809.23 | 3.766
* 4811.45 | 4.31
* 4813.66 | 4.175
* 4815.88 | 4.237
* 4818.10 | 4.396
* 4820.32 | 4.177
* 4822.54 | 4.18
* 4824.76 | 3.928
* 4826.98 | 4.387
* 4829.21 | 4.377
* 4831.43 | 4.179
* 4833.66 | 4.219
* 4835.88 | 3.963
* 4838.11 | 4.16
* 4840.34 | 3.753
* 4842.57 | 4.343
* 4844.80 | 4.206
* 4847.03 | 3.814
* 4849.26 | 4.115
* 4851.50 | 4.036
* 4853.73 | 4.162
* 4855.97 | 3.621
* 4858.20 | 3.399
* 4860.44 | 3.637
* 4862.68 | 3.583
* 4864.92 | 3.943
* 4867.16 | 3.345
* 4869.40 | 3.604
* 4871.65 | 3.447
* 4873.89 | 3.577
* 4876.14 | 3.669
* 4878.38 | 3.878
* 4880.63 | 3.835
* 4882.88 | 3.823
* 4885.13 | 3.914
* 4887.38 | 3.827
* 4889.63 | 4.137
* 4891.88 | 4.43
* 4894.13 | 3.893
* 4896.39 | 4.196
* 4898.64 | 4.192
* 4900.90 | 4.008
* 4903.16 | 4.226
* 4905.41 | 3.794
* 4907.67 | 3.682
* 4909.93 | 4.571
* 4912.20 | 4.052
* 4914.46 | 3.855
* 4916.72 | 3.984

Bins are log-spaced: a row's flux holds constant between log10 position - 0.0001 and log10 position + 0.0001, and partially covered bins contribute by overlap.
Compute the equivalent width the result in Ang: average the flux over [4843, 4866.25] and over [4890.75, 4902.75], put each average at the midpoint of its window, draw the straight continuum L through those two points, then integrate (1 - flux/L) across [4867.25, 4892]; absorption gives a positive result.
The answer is 1.5 Ang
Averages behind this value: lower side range 3.86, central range 3.79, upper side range 4.15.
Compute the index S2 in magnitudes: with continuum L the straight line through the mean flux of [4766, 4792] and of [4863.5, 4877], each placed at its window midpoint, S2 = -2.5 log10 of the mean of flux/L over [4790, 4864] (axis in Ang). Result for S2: -0.07 mag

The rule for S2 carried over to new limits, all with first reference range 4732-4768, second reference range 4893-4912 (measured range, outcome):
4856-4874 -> 0.142 mag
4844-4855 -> 0.003 mag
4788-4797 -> 0.031 mag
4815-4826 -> -0.031 mag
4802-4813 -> 0.033 mag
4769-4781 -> 0.037 mag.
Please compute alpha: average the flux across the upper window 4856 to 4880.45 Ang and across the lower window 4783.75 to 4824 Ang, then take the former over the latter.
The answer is 0.9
